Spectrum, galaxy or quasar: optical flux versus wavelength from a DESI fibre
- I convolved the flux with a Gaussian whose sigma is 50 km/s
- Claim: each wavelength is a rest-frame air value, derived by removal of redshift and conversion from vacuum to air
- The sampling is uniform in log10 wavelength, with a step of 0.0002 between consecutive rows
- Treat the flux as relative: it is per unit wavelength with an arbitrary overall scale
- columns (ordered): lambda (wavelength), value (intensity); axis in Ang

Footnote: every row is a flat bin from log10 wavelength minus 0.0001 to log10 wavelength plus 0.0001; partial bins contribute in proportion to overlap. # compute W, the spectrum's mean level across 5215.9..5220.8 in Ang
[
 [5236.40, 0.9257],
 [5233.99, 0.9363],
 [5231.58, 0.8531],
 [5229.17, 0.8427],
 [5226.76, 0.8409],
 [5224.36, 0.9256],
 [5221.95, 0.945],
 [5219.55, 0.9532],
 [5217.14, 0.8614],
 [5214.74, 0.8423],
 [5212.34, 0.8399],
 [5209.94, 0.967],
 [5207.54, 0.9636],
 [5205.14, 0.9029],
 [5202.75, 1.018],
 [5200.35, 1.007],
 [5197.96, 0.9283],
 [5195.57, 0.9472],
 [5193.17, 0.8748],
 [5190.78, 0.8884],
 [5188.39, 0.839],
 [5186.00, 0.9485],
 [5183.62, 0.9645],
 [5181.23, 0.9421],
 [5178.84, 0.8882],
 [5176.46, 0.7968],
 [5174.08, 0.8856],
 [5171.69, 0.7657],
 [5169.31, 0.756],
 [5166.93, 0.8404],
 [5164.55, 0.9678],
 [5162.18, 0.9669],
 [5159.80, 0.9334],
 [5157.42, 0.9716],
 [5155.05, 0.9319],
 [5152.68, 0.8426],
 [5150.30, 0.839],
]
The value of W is 0.907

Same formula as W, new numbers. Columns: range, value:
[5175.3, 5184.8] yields 0.898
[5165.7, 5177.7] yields 0.81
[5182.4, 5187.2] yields 0.957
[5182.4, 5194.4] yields 0.903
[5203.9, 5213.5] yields 0.919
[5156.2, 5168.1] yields 0.936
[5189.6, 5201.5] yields 0.929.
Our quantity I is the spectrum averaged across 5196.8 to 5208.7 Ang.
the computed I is 0.964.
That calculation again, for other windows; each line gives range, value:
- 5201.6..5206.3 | 0.962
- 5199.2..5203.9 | 1.01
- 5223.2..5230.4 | 0.87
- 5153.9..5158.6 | 0.953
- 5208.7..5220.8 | 0.893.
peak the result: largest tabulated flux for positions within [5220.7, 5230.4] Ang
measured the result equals 0.945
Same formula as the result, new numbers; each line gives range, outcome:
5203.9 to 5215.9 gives 0.967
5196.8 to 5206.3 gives 1.018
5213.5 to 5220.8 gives 0.9532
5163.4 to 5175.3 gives 0.9678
